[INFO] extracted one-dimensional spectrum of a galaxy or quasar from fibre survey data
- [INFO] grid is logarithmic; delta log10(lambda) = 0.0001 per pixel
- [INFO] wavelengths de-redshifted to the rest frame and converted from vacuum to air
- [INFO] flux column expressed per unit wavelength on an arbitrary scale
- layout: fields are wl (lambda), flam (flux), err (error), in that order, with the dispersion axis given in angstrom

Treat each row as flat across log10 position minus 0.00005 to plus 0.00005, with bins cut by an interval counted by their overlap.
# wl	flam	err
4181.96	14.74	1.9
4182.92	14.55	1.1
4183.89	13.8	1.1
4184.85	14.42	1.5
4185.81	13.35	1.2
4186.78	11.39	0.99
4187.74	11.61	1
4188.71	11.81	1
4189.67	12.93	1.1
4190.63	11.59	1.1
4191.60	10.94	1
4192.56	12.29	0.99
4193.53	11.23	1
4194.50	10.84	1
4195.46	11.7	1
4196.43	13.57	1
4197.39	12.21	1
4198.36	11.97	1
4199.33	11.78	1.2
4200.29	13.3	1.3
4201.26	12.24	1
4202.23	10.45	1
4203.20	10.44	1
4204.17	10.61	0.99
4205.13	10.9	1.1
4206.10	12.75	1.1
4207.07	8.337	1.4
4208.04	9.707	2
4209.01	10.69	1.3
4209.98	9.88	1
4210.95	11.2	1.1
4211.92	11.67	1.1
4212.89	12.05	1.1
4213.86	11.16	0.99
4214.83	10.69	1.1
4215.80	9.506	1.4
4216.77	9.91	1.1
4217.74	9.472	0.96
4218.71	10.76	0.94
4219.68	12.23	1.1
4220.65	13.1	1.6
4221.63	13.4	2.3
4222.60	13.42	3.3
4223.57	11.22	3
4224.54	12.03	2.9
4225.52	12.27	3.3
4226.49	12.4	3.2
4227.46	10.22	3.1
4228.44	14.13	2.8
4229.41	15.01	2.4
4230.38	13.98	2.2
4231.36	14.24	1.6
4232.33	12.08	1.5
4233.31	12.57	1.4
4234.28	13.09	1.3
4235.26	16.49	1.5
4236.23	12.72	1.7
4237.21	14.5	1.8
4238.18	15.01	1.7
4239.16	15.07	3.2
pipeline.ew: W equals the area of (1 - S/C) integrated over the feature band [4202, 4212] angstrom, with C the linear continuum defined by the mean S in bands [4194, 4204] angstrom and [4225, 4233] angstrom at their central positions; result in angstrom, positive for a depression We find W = 1.29 angstrom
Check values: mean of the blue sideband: 11.8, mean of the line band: 10.6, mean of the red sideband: 13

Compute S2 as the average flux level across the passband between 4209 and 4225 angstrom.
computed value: 11.3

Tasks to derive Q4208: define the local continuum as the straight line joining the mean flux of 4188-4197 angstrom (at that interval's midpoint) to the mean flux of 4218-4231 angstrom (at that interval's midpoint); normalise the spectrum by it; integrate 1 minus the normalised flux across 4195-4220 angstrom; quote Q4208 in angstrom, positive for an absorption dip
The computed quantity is 2.2 angstrom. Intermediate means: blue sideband 11.9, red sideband 12.6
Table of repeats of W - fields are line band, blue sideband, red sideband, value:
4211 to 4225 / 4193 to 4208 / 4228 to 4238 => 1.4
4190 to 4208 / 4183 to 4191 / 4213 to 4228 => 1.2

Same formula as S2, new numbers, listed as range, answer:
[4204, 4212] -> 10.6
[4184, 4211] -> 11.6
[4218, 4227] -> 12.2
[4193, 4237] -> 11.9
